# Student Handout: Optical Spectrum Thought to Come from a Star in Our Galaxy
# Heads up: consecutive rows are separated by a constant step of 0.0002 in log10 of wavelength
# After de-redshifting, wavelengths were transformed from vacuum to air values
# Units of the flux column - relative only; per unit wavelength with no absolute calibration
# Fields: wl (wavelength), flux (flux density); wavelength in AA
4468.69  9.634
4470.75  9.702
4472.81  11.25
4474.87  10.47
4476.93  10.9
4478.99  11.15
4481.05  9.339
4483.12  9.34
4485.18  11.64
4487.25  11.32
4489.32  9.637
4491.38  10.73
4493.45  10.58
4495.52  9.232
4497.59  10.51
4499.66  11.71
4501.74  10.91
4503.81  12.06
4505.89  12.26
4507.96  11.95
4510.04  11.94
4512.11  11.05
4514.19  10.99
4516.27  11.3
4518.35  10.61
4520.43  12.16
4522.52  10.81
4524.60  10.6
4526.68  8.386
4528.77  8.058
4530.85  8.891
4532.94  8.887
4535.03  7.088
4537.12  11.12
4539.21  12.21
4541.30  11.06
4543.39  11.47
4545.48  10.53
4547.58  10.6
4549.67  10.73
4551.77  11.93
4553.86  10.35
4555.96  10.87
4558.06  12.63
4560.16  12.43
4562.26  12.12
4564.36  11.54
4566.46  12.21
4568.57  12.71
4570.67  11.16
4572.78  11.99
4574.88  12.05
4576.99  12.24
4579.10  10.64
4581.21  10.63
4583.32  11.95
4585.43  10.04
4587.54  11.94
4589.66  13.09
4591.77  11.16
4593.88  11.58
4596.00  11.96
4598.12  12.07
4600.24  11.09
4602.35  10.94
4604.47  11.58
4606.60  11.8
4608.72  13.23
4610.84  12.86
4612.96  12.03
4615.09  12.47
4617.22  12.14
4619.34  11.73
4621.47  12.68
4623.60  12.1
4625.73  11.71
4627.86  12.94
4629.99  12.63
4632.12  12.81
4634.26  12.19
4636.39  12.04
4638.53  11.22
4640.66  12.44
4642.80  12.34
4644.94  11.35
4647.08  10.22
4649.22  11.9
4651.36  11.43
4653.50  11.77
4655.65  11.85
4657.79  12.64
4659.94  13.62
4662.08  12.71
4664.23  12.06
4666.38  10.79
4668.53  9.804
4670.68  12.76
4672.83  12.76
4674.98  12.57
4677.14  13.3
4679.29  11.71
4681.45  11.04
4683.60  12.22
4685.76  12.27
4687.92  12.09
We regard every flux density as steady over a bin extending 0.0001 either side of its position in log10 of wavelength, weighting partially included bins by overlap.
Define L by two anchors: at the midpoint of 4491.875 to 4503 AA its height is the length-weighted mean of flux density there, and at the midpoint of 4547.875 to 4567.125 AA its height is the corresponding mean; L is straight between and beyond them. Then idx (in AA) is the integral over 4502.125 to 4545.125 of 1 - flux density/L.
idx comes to 1.5 AA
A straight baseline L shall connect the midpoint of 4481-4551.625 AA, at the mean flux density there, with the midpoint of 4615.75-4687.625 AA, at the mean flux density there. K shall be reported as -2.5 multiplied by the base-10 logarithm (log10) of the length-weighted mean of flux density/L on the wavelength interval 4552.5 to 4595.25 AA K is -0.04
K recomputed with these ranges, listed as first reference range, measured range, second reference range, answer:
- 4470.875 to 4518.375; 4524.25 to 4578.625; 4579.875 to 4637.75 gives 0.05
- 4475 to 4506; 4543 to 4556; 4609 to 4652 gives 0.04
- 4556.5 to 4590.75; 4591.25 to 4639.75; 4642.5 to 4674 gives -0.02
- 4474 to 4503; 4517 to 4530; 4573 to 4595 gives 0.08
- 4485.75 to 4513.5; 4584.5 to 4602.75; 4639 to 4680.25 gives 0.00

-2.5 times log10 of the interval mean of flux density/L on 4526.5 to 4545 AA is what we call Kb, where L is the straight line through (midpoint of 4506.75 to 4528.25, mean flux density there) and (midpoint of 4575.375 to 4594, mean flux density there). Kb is 0.14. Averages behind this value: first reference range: 10.9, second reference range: 11.5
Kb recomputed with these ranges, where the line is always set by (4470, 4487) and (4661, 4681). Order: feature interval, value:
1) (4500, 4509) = -0.10 mag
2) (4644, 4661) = 0.00 mag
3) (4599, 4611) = -0.03 mag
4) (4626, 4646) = -0.04 mag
